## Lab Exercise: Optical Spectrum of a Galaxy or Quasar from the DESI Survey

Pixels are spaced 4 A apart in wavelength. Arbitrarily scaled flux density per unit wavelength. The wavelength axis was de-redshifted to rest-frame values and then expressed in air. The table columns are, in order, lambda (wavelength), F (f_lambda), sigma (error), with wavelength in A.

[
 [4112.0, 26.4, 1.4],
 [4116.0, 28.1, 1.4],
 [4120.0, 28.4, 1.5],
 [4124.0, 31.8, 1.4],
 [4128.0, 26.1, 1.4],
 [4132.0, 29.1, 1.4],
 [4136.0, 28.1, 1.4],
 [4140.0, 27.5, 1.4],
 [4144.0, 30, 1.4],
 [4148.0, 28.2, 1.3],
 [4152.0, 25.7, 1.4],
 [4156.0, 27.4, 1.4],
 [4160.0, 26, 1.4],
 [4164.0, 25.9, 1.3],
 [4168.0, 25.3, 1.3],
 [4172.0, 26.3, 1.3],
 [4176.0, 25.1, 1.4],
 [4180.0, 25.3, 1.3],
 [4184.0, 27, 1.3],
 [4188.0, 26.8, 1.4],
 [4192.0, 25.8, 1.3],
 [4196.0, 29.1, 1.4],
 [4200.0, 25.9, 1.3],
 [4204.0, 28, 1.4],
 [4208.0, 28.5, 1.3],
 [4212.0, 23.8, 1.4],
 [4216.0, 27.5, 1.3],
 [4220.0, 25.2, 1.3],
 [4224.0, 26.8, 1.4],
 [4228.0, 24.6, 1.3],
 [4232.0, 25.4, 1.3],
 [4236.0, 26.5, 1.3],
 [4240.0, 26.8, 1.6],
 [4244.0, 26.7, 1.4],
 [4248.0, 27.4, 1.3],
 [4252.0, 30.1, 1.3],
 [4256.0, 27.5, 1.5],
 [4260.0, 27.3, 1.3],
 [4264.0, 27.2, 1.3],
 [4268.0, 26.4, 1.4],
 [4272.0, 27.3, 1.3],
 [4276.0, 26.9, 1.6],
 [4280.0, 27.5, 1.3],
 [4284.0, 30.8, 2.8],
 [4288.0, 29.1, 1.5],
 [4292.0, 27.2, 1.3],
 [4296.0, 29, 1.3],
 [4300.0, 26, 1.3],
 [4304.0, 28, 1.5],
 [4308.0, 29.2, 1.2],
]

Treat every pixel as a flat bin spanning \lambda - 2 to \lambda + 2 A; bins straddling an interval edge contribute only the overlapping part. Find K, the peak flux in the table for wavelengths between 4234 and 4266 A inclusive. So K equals 30.1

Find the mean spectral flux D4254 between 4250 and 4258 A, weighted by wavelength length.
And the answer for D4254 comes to 28.8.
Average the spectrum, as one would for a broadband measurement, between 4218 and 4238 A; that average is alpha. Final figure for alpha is 25.7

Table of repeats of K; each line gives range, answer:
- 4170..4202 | 29.1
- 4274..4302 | 30.8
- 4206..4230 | 28.5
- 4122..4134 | 31.8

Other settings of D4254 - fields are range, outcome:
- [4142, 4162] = 27.5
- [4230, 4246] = 26.4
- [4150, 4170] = 26.1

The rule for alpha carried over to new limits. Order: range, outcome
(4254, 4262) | 27.4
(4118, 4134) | 28.9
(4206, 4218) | 26.6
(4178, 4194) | 26.2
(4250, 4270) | 27.7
